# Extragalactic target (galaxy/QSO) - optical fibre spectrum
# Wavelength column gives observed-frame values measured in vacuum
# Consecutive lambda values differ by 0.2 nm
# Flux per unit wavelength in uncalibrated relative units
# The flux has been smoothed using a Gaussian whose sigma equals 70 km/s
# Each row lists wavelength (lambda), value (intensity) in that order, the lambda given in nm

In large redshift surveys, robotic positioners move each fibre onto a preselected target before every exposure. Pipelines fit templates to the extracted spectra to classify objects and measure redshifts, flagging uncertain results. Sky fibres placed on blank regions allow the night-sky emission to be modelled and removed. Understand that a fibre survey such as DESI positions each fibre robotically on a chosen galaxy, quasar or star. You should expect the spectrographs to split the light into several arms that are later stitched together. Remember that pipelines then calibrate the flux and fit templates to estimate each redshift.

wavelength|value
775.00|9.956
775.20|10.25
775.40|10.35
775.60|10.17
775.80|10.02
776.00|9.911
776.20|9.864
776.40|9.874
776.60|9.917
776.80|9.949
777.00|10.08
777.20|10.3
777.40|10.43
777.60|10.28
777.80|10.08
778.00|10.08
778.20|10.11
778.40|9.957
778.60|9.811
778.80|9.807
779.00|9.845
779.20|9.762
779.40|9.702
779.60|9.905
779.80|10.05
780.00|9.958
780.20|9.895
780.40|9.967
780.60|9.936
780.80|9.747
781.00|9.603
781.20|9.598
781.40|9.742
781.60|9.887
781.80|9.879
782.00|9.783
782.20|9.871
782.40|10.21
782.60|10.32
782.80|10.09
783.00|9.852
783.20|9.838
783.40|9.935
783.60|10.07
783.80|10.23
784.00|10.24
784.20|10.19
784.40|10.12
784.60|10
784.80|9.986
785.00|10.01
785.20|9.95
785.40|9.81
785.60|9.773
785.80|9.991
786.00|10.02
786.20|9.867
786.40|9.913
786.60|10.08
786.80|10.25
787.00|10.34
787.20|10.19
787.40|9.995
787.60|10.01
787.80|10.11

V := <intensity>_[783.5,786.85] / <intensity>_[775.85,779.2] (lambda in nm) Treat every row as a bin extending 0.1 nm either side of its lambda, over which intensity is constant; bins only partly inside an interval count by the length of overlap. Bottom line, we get 1.00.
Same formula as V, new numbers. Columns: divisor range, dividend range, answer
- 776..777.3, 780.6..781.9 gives 0.98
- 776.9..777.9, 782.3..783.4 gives 0.98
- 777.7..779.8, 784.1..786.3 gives 1.01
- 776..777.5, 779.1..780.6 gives 0.98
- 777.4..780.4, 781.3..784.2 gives 1.00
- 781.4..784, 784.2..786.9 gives 1.00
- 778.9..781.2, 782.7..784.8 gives 1.02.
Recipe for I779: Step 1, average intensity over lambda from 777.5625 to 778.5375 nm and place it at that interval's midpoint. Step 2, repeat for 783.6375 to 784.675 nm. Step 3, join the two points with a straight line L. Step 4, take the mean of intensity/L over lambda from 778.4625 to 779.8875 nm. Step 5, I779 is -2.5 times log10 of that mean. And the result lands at 0.03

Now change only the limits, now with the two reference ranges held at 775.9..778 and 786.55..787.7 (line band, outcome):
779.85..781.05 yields 0.02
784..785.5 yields 0.01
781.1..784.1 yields 0.02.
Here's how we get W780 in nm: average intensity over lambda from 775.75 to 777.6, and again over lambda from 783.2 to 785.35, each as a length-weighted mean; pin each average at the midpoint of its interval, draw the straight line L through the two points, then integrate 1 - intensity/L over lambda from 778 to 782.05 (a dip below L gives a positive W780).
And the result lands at 0.08 nm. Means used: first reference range 10.1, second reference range 10.1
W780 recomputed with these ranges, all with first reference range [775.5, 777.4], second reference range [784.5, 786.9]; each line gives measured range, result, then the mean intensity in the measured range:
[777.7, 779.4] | 0.02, 9.92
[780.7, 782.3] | 0.04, 9.76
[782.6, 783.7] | 0.00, 9.99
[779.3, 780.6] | 0.01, 9.91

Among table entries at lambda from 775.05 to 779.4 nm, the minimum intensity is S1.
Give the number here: 9.702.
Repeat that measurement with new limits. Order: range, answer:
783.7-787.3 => 9.773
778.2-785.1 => 9.598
